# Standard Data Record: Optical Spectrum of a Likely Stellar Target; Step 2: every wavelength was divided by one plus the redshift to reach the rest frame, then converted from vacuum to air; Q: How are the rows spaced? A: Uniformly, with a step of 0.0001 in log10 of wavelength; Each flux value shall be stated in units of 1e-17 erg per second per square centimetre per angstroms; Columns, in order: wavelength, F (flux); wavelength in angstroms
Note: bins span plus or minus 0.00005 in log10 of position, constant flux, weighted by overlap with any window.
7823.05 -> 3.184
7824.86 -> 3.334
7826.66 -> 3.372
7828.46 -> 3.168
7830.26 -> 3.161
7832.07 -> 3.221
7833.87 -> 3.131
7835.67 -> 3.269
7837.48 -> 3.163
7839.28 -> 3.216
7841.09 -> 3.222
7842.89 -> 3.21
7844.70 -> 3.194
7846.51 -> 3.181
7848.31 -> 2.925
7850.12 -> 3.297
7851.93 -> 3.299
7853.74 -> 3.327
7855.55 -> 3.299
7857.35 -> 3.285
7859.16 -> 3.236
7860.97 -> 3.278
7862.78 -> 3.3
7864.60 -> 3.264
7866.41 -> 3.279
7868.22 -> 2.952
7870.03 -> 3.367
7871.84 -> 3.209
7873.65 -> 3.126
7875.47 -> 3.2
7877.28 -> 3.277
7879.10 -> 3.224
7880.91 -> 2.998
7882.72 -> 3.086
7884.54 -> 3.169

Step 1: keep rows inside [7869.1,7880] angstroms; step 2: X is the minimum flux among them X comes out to 3.126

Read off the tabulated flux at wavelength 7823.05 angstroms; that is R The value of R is 3.184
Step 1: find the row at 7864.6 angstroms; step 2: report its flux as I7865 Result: 3.264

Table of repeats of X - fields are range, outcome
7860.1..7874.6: 2.952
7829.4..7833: 3.161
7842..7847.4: 3.181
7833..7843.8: 3.131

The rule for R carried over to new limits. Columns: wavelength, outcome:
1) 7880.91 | 2.998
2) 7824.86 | 3.334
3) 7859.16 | 3.236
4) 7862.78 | 3.3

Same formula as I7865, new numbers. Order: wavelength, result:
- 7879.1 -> 3.224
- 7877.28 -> 3.277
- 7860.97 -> 3.278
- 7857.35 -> 3.285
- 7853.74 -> 3.327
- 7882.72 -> 3.086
